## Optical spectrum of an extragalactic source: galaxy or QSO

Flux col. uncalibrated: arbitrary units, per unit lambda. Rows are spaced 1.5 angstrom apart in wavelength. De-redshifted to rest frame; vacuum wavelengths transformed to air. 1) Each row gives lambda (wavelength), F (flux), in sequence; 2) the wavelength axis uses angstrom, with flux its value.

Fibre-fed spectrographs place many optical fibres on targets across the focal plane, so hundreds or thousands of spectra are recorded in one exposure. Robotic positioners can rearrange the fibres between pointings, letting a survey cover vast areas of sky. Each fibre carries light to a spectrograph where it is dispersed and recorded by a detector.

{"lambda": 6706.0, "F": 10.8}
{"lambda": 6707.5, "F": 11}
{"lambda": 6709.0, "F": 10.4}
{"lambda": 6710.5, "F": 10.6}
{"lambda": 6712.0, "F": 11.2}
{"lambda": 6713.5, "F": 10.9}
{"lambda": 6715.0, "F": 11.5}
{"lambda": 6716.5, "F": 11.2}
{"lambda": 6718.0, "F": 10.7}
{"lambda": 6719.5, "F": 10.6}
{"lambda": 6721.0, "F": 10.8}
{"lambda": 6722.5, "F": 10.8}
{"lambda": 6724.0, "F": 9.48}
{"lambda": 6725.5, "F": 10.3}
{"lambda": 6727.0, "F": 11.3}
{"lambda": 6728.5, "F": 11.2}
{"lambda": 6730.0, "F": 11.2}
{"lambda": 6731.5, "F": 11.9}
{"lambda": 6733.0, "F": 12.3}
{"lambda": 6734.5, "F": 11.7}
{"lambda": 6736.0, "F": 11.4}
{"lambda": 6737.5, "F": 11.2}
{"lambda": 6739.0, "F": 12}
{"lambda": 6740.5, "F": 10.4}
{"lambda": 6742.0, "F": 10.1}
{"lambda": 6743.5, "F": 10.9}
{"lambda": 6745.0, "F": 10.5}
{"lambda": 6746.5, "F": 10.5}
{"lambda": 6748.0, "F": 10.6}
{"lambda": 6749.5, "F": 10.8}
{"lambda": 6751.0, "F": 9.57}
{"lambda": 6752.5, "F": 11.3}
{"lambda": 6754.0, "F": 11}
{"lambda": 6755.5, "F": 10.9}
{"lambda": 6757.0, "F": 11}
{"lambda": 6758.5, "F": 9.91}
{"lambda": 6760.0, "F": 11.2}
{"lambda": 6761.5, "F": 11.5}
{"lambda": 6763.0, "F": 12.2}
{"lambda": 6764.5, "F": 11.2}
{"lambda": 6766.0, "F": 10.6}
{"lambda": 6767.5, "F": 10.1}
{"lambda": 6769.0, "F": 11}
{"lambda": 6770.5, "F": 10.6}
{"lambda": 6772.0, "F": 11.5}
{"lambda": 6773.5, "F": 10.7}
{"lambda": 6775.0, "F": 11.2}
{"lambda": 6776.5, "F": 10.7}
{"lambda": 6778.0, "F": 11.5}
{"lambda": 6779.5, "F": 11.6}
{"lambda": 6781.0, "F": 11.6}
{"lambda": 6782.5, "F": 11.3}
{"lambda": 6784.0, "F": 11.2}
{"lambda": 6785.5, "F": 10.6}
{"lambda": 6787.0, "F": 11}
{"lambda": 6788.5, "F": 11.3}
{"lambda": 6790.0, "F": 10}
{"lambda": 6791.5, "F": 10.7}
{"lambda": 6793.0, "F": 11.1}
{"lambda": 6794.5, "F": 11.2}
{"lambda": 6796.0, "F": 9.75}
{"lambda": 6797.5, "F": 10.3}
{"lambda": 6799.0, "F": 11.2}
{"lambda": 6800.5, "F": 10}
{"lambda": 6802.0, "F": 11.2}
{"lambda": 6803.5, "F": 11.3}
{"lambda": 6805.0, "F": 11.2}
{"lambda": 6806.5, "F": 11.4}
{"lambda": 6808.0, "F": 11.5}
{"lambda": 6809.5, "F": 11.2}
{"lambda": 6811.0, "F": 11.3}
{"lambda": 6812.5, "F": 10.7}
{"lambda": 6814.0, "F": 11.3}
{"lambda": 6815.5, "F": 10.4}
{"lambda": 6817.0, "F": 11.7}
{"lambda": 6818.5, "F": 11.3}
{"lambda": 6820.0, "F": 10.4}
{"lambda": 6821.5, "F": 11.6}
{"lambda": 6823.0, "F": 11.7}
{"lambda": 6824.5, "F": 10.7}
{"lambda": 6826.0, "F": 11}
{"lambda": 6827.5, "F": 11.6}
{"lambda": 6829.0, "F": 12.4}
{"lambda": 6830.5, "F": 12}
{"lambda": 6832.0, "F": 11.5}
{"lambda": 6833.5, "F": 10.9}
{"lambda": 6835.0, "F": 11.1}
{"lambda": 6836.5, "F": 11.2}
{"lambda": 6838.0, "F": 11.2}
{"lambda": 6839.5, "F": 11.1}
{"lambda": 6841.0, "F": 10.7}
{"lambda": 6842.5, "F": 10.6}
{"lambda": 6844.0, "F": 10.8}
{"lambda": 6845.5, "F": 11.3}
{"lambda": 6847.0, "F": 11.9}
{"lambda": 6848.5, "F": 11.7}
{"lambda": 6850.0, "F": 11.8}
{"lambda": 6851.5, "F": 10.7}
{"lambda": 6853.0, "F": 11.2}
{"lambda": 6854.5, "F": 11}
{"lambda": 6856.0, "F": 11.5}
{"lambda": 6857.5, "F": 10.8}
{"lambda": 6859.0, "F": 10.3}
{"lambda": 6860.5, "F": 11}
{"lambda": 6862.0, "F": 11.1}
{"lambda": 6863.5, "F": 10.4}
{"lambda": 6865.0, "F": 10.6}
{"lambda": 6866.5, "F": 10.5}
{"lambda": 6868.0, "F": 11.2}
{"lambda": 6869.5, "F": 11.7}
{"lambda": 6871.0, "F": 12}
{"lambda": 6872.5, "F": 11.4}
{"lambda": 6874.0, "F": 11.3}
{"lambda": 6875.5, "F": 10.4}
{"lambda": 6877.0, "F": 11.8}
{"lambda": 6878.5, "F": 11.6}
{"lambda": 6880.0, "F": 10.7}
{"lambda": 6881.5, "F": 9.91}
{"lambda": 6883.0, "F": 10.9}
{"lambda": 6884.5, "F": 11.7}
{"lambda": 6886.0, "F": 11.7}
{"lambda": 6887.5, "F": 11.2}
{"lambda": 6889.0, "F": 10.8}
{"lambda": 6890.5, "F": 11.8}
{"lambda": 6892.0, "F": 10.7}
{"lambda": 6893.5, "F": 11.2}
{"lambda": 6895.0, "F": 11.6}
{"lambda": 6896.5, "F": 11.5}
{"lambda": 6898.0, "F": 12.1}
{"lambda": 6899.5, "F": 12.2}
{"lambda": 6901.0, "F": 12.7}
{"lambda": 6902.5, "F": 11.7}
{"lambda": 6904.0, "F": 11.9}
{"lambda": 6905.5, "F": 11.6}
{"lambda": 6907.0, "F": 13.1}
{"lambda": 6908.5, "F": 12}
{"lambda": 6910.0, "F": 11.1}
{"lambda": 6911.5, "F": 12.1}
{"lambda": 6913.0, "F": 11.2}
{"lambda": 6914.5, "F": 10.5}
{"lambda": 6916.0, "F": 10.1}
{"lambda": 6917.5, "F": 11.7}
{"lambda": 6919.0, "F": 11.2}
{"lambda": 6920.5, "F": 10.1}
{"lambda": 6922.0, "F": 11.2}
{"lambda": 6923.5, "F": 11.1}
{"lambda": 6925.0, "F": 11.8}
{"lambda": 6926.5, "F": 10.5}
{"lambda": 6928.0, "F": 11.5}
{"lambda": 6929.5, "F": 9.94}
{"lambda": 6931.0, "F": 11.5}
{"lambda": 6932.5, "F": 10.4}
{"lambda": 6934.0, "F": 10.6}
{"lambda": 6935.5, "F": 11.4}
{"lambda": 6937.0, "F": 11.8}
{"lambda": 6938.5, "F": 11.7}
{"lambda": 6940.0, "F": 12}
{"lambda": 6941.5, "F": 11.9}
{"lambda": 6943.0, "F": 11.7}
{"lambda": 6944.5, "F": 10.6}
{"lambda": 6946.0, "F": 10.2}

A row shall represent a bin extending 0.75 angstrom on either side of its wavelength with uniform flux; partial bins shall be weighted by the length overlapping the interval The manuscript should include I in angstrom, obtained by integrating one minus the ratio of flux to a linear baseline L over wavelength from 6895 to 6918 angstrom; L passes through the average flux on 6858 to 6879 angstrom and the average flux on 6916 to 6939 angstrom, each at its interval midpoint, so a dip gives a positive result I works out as -1.31 angstrom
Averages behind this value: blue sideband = 11.1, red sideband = 11.1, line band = 11.7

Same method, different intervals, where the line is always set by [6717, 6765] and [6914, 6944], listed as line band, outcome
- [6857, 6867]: 0.4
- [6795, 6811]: 0.1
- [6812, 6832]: -0.5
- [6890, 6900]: -0.4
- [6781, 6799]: 0.3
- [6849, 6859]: 0.0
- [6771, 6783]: -0.3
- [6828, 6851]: -0.6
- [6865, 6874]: -0.2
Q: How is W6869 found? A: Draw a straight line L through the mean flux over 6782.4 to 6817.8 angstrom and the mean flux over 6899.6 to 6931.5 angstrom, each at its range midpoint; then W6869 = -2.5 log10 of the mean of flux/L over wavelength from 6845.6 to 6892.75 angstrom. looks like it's 0.01 mag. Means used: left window 10.9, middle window 11.1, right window 11.4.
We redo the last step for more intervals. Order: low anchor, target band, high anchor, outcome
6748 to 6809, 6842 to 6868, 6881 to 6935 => 0.014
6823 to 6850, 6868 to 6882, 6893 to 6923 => 0.020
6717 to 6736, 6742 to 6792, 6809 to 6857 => 0.020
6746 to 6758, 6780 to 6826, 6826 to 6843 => 0.006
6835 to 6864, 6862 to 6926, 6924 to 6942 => -0.016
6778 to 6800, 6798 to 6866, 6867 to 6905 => 0.001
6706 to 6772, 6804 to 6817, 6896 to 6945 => -0.004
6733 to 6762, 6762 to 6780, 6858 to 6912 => -0.009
